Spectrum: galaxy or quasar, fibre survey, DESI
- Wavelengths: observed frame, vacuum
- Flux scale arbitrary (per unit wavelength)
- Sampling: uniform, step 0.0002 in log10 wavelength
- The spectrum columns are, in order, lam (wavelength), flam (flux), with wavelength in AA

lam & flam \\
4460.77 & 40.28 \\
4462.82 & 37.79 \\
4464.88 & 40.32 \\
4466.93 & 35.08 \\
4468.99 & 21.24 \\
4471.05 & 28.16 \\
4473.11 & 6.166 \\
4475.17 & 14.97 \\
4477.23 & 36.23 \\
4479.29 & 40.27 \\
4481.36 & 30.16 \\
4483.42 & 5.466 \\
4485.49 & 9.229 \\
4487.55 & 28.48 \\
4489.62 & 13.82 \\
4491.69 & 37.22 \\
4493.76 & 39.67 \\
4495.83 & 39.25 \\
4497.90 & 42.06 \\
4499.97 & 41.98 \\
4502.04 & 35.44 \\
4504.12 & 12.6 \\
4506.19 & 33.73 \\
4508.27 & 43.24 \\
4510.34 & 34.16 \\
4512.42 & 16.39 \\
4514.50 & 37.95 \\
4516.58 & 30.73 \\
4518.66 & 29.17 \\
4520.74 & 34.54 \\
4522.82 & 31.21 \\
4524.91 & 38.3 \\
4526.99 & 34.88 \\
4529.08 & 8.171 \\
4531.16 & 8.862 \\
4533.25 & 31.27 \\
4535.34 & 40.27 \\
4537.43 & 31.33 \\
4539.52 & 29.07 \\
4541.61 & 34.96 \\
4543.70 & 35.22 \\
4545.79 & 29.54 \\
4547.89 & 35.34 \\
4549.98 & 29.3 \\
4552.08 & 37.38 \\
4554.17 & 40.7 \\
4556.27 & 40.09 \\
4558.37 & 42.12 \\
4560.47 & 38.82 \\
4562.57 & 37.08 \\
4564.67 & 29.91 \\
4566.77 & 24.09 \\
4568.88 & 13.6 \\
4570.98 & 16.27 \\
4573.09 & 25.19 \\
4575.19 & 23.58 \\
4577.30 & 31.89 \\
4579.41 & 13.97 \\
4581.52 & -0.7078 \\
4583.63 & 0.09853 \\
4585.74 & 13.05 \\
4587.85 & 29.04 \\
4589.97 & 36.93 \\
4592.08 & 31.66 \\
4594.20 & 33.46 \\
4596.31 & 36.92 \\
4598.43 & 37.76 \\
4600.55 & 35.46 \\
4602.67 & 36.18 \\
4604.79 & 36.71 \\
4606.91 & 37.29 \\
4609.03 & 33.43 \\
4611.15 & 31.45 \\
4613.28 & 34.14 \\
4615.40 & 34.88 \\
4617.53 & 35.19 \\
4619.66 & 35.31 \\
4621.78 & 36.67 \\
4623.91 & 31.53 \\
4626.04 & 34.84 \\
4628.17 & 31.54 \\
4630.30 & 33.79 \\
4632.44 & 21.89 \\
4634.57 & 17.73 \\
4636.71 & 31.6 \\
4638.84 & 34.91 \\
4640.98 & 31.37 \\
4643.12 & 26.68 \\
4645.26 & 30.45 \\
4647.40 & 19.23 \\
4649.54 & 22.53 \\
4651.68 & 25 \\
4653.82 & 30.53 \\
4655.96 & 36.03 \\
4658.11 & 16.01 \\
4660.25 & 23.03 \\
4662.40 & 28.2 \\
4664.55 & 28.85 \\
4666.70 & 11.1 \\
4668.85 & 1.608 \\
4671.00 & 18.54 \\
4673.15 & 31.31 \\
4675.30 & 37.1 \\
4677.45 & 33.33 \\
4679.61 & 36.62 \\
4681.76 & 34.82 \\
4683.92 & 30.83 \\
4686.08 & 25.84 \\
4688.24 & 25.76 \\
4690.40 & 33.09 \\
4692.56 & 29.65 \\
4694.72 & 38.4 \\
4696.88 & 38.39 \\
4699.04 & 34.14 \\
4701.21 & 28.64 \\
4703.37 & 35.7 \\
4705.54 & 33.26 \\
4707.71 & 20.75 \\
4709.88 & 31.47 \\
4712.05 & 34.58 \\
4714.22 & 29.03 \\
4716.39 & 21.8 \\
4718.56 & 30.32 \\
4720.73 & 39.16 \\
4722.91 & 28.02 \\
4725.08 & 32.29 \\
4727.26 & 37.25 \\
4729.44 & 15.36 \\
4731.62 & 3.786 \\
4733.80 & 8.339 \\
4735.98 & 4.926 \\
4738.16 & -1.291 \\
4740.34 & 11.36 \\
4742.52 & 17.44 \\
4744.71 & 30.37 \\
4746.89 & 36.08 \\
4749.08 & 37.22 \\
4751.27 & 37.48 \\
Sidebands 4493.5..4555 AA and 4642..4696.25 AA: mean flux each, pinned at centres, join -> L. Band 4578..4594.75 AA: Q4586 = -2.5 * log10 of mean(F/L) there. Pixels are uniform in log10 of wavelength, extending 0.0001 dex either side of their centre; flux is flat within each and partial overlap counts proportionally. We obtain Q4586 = 0.461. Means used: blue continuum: 32.1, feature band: 19.5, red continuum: 27.1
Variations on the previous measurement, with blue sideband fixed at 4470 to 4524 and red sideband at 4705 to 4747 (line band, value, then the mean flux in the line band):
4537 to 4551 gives -0.162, 32.2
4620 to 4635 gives -0.196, 30.5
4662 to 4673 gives 0.320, 18.2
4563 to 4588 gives 0.412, 18.4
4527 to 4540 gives 0.102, 25.4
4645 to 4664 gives -0.037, 25.6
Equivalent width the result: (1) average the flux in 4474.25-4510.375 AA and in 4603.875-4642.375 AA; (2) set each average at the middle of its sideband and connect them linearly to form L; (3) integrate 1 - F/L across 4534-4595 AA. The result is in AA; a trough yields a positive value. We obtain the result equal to 5.5 AA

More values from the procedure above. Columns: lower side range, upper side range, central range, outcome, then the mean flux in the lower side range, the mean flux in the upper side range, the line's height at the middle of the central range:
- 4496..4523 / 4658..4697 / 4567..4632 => 2.70 AA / 32.8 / 27.5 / 30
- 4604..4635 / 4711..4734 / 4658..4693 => 3.06 AA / 32.7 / 26.1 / 29.1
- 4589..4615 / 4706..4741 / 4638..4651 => 1.39 AA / 35.1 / 22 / 30.5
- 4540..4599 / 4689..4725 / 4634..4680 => 6.83 AA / 28.4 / 31.6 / 30.4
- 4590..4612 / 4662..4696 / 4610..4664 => 4.27 AA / 35.2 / 27.9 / 31.8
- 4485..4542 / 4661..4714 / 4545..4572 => -1.59 AA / 30.4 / 29.2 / 30.1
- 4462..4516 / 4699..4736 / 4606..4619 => -3.13 AA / 29.3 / 26.4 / 27.7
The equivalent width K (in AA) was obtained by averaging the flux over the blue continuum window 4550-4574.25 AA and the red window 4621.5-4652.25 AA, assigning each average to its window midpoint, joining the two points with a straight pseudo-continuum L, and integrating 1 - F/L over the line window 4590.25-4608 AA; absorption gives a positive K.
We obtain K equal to -3.5 AA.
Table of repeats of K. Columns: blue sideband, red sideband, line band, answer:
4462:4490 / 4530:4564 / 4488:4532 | -2.7 AA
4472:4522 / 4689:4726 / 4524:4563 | -4.2 AA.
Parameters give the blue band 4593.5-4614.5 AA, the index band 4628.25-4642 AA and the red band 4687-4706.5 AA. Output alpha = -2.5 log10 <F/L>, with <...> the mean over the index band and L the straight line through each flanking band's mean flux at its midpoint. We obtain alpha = 0.199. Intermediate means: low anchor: 35.3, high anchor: 32.9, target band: 28.7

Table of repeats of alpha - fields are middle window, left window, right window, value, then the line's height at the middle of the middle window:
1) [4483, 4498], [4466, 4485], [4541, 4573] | -0.058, 25.2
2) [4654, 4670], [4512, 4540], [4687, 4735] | 0.326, 28.6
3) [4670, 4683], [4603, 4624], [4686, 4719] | -0.002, 32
